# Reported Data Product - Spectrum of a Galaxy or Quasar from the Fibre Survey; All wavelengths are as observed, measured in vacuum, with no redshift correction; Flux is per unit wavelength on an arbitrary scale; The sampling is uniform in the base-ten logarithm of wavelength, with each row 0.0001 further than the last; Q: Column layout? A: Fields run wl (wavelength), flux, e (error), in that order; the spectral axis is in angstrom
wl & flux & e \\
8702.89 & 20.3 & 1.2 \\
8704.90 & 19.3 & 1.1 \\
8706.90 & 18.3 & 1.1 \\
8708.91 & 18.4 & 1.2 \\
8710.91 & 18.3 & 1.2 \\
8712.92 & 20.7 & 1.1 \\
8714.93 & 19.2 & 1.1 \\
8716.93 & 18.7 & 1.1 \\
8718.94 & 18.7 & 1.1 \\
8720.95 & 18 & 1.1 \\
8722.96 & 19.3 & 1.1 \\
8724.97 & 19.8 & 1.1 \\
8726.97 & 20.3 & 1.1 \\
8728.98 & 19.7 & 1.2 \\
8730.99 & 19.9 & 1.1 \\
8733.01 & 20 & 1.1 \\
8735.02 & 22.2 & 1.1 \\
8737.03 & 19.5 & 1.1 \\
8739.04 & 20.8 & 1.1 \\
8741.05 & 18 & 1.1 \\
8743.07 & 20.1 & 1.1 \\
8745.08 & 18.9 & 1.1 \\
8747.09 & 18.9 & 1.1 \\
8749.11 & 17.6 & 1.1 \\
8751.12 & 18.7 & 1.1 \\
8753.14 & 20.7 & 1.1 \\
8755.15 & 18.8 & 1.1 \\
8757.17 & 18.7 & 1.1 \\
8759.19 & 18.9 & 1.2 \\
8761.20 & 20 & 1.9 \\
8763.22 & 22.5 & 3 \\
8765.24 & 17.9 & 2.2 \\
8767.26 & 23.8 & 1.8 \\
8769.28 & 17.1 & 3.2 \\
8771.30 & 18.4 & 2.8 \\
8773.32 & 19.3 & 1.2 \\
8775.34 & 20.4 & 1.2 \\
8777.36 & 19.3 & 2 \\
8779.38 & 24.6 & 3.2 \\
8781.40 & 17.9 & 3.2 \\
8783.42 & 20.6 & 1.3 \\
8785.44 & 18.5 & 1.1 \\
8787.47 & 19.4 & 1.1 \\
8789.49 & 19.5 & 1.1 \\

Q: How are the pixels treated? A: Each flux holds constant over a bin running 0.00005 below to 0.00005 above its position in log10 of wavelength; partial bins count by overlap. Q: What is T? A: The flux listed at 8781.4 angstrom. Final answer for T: 17.9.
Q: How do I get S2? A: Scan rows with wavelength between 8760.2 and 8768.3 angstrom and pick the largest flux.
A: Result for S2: 23.8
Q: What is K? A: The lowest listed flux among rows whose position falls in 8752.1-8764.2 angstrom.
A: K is 18.7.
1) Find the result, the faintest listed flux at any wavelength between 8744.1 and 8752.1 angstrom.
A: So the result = 17.6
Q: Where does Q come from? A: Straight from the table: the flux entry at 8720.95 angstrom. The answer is 18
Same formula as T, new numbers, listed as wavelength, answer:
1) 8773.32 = 19.3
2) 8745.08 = 18.9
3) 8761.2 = 20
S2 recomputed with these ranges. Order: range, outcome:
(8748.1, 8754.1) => 20.7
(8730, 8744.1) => 22.2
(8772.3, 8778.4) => 20.4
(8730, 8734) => 20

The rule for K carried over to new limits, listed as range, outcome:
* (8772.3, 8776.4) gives 19.3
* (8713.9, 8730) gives 18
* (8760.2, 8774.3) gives 17.1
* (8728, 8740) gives 19.5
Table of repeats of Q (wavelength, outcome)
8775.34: 20.4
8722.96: 19.3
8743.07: 20.1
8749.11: 17.6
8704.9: 19.3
